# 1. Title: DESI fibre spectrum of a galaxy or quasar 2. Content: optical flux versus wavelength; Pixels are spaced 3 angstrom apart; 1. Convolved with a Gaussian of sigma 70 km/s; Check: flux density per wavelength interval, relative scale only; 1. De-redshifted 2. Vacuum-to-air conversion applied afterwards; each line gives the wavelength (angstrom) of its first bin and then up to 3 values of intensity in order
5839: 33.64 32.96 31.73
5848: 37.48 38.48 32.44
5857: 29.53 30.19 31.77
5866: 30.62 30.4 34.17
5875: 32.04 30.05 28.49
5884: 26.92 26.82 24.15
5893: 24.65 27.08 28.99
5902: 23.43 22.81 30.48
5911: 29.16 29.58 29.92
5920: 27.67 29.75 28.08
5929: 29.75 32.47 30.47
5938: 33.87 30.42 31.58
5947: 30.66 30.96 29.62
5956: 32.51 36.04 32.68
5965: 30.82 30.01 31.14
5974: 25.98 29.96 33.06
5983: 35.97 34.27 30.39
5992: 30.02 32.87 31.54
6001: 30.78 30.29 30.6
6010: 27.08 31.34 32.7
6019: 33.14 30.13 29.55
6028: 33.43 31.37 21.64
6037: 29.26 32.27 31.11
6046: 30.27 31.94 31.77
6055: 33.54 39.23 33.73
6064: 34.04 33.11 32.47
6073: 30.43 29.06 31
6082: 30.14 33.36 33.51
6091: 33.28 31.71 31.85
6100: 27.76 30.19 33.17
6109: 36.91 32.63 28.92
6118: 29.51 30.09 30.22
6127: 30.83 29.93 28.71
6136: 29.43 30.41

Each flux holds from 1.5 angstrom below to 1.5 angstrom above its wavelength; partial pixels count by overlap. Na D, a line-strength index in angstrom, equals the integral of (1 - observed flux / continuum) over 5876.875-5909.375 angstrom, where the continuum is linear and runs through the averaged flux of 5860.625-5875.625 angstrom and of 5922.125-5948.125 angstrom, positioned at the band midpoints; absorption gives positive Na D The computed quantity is 4.9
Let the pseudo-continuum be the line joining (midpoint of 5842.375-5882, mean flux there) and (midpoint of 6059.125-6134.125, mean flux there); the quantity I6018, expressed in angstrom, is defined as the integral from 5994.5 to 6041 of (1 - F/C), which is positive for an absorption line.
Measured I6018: 1.9 angstrom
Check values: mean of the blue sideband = 32.2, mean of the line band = 30.4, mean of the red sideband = 31.5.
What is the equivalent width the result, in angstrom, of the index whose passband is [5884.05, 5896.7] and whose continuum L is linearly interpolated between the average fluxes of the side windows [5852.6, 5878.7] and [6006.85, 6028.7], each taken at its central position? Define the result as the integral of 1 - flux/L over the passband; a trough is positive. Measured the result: 2.2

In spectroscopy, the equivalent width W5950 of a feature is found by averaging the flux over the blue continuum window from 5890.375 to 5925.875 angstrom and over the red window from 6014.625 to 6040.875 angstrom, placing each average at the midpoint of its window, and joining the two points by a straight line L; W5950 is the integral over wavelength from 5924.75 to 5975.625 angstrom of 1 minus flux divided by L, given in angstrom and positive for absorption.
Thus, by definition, -4.5 angstrom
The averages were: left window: 27.5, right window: 30.3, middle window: 31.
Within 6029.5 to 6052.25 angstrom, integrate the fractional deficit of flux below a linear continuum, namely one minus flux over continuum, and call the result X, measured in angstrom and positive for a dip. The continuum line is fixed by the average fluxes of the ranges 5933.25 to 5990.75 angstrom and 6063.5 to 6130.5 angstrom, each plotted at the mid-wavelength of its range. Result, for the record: 1.2 angstrom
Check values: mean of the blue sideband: 31.6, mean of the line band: 29.9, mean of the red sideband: 31.5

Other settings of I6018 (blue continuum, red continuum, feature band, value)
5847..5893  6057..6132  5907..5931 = 1.20 angstrom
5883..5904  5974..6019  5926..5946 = -2.13 angstrom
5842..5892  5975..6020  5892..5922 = 3.53 angstrom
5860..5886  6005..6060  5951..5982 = -0.39 angstrom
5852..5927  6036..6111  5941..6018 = -2.08 angstrom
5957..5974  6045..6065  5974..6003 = 0.33 angstrom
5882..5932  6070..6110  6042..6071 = -2.08 angstrom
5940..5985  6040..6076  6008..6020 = 0.44 angstrom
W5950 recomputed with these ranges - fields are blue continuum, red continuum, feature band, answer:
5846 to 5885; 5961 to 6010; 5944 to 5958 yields 0.06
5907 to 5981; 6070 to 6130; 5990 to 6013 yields 0.28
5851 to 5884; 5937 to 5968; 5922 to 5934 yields 0.59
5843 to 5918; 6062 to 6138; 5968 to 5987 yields -0.71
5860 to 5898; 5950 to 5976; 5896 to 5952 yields 1.36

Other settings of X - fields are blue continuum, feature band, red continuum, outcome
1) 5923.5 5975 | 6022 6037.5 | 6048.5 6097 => 1.42 angstrom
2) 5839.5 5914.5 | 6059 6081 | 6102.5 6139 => -1.03 angstrom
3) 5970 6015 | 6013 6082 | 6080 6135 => -0.94 angstrom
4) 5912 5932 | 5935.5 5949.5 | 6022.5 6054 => -0.93 angstrom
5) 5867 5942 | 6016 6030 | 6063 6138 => -0.63 angstrom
